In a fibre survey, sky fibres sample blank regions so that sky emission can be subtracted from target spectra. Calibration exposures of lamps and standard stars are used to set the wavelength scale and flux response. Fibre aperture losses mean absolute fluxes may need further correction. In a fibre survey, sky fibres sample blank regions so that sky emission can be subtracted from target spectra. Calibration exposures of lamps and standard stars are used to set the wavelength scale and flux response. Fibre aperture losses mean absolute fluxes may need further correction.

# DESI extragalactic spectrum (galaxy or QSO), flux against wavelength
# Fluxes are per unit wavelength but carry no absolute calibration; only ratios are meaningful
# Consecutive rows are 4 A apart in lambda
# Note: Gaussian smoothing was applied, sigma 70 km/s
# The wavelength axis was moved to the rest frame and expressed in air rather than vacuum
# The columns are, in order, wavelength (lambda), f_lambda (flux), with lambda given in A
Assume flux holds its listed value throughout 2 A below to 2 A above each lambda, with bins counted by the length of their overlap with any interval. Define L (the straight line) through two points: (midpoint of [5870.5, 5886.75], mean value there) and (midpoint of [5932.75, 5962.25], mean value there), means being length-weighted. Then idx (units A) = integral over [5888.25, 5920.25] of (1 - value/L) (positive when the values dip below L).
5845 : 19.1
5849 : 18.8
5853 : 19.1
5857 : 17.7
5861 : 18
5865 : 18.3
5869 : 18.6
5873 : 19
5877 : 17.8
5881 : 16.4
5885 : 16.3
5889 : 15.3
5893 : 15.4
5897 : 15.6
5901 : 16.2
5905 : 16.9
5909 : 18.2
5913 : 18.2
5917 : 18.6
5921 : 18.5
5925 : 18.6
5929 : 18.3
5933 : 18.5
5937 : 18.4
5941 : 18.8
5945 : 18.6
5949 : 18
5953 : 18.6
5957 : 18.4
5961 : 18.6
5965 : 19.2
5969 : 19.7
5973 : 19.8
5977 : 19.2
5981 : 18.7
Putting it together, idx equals 1.6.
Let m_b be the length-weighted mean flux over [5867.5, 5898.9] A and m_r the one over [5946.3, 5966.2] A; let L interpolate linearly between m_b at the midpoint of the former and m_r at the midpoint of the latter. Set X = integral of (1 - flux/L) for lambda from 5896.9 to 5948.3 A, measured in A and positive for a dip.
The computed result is -0.9 A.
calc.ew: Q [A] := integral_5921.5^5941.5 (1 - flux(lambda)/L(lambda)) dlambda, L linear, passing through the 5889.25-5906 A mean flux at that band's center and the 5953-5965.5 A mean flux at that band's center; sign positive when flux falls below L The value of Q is -1.2 A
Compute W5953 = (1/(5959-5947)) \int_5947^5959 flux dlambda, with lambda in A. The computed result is 18.3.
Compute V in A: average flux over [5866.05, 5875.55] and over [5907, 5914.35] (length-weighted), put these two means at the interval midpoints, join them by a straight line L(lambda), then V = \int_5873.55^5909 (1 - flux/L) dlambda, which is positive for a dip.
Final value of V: 3.80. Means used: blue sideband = 18.7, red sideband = 18.2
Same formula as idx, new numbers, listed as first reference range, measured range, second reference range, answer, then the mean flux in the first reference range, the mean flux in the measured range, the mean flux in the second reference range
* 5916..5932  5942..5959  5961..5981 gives 0.5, 18.5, 18.4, 19.3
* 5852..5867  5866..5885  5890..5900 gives -0.9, 18.2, 17.8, 15.6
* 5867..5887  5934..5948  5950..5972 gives 0.0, 17.6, 18.6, 18.9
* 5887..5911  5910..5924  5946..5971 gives -1.2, 16.3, 18.4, 18.7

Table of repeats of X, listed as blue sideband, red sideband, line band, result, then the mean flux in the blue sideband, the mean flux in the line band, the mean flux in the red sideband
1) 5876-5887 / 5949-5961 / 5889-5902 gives 1.09 A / 16.7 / 15.6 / 18.4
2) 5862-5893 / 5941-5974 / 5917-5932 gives -0.25 A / 17.3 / 18.5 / 18.8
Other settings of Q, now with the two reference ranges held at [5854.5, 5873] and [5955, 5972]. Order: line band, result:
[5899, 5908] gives 0.9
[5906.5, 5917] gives 0.2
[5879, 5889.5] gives 1.3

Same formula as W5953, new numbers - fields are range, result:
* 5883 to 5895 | 15.7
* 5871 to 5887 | 17.4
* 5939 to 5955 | 18.5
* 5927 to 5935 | 18.4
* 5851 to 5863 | 18.3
